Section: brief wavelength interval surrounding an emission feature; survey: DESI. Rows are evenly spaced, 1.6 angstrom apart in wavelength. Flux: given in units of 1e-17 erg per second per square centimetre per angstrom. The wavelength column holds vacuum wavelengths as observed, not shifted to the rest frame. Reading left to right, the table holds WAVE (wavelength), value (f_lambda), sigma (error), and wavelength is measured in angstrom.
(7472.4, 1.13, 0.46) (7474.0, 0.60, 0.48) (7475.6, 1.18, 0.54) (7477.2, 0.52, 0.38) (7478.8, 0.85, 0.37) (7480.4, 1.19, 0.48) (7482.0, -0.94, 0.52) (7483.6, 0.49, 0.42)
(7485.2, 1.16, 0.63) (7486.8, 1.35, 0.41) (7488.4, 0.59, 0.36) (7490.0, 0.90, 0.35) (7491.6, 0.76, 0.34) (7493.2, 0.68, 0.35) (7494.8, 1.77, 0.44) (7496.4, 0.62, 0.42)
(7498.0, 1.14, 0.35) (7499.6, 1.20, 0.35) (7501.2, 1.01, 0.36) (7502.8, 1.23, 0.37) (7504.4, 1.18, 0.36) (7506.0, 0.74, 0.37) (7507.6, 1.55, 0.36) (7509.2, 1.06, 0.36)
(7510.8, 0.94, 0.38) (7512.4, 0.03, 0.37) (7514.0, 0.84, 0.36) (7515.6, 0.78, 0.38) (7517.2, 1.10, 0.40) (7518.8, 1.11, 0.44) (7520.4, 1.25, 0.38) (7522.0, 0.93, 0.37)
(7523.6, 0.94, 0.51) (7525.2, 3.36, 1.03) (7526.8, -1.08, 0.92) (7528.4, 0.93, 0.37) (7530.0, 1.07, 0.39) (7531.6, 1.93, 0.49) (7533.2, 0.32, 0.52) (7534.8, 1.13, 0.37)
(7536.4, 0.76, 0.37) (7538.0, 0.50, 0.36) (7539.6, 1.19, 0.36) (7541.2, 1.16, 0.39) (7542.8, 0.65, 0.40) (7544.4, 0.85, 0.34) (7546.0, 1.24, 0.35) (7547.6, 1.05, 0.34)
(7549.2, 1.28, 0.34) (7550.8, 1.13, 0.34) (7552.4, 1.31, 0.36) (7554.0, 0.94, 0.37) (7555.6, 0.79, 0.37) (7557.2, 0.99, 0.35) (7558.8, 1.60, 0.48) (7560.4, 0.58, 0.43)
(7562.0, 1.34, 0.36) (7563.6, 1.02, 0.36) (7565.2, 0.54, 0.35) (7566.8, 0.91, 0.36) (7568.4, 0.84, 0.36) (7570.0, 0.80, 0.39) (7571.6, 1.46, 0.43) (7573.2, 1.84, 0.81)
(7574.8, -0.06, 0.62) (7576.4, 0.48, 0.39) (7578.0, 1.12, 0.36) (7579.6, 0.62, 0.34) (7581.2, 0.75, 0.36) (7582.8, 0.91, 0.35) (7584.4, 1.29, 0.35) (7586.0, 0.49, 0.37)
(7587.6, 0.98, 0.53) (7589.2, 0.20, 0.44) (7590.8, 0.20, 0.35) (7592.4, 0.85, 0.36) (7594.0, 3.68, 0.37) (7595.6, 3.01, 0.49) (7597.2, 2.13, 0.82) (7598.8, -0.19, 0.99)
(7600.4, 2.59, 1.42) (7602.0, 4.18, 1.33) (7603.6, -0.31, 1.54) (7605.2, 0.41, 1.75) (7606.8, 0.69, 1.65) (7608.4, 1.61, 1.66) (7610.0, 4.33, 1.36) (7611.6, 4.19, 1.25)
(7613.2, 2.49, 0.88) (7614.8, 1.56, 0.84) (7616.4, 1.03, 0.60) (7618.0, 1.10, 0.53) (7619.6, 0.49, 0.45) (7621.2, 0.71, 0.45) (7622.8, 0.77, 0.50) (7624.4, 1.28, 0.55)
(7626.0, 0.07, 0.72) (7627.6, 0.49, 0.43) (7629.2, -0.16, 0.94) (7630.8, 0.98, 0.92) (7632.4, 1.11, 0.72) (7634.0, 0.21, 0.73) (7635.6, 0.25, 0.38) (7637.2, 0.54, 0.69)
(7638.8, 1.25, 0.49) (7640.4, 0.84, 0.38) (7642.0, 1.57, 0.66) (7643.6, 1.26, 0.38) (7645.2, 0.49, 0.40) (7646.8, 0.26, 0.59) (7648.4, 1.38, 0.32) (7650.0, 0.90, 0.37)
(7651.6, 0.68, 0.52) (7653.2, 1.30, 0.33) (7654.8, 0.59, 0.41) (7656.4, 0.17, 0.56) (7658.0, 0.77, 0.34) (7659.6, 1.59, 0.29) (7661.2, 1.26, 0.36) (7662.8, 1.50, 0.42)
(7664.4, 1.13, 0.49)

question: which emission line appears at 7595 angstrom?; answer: [S II]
